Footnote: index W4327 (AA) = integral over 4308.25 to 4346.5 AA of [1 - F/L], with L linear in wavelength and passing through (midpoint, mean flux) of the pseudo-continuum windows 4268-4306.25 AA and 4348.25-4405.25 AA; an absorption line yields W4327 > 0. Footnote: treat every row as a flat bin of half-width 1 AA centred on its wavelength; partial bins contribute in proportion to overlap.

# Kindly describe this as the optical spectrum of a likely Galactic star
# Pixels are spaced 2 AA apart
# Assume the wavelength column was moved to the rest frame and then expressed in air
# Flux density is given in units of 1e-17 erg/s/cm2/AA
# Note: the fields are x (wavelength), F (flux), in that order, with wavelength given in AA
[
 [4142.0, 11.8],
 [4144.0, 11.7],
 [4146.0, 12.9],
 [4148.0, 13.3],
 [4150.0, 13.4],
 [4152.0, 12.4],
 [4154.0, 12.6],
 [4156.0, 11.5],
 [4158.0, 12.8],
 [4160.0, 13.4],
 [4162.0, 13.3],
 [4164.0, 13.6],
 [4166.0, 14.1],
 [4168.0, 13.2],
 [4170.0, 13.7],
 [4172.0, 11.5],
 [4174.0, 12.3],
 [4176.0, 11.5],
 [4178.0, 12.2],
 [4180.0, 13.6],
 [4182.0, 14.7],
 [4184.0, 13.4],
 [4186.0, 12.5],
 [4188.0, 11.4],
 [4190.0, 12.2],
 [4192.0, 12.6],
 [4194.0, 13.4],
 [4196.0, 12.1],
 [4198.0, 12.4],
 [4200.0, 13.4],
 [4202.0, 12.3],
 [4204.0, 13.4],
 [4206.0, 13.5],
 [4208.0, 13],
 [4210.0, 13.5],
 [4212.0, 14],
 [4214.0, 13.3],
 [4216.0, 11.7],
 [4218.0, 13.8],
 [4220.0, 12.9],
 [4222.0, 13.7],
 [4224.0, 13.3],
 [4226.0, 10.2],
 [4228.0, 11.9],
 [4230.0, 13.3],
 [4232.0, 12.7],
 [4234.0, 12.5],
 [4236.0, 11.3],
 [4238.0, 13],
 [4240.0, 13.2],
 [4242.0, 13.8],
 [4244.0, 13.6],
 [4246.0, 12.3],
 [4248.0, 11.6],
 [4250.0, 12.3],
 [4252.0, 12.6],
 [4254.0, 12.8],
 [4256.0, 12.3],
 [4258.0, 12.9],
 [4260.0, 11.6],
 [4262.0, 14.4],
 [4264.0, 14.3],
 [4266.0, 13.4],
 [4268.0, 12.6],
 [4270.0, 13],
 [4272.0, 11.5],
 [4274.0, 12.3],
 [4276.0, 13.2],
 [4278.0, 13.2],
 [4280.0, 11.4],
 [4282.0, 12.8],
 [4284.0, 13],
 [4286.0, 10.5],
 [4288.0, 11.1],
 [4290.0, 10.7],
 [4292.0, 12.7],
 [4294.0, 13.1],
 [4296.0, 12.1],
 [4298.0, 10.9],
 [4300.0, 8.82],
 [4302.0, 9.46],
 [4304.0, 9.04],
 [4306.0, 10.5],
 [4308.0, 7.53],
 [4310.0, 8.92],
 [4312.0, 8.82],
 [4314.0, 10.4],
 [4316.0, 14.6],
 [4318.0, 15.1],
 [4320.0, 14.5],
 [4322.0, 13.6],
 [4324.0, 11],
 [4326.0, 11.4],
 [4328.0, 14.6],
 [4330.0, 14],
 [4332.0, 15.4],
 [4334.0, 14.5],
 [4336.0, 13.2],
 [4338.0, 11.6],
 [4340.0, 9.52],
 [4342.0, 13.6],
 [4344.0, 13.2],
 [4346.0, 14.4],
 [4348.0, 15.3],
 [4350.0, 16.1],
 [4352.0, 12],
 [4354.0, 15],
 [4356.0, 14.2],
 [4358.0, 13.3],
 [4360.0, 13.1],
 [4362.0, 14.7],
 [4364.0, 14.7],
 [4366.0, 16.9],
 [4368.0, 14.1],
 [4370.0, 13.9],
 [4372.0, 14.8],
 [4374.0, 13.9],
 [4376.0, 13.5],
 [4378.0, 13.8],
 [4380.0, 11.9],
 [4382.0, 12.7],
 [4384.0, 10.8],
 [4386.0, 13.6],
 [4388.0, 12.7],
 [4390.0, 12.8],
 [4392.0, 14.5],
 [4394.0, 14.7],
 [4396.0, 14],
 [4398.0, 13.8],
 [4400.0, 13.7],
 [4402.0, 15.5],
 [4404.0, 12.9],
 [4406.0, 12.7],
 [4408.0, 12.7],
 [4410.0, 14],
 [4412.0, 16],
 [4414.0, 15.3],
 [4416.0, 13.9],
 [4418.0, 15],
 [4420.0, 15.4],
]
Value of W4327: -0.03 AA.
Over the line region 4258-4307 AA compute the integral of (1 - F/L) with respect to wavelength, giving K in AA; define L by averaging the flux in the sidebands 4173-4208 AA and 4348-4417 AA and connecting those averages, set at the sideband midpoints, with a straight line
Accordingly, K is 5.1 AA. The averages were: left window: 12.8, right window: 13.9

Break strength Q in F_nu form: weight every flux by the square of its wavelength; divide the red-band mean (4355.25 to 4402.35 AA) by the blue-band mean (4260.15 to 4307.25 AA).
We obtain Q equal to 1.2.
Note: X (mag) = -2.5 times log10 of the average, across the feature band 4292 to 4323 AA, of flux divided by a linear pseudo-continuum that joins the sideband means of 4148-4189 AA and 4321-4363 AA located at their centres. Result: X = 0.19 mag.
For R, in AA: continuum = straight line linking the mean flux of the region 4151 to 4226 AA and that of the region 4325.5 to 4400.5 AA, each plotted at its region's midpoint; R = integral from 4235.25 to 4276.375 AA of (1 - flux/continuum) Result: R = 1.4 AA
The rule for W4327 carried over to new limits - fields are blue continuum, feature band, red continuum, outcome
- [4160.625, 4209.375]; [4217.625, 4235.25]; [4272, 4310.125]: -0.6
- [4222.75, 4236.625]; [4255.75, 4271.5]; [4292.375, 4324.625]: -1.7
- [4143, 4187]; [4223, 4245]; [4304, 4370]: 0.6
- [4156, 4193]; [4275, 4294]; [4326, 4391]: 1.7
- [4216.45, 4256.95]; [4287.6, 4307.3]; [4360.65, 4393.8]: 3.5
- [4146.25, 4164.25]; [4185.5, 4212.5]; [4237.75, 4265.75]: 0.2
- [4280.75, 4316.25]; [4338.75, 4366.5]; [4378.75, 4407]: -3.8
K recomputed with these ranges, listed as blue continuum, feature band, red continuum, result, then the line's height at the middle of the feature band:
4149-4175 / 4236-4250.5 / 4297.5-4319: -1.6 AA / 11.5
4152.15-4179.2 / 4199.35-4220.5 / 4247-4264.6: -0.7 AA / 12.7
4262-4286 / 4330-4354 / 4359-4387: -0.3 AA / 13.4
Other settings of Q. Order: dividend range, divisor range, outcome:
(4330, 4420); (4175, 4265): 1.16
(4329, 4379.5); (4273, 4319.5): 1.26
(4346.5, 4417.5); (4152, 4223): 1.18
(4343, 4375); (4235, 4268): 1.18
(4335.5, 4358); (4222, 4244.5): 1.12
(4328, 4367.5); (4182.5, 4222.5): 1.15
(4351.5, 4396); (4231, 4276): 1.14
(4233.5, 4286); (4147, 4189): 1.03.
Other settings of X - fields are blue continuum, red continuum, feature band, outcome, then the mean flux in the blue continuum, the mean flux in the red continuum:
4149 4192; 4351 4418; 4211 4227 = 0.02 mag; 12.8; 13.8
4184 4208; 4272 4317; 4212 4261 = -0.05 mag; 12.7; 11.1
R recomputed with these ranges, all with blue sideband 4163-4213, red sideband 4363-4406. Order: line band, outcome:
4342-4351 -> -0.68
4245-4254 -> 0.63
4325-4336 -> -0.31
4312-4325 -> 0.59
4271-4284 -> 0.84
